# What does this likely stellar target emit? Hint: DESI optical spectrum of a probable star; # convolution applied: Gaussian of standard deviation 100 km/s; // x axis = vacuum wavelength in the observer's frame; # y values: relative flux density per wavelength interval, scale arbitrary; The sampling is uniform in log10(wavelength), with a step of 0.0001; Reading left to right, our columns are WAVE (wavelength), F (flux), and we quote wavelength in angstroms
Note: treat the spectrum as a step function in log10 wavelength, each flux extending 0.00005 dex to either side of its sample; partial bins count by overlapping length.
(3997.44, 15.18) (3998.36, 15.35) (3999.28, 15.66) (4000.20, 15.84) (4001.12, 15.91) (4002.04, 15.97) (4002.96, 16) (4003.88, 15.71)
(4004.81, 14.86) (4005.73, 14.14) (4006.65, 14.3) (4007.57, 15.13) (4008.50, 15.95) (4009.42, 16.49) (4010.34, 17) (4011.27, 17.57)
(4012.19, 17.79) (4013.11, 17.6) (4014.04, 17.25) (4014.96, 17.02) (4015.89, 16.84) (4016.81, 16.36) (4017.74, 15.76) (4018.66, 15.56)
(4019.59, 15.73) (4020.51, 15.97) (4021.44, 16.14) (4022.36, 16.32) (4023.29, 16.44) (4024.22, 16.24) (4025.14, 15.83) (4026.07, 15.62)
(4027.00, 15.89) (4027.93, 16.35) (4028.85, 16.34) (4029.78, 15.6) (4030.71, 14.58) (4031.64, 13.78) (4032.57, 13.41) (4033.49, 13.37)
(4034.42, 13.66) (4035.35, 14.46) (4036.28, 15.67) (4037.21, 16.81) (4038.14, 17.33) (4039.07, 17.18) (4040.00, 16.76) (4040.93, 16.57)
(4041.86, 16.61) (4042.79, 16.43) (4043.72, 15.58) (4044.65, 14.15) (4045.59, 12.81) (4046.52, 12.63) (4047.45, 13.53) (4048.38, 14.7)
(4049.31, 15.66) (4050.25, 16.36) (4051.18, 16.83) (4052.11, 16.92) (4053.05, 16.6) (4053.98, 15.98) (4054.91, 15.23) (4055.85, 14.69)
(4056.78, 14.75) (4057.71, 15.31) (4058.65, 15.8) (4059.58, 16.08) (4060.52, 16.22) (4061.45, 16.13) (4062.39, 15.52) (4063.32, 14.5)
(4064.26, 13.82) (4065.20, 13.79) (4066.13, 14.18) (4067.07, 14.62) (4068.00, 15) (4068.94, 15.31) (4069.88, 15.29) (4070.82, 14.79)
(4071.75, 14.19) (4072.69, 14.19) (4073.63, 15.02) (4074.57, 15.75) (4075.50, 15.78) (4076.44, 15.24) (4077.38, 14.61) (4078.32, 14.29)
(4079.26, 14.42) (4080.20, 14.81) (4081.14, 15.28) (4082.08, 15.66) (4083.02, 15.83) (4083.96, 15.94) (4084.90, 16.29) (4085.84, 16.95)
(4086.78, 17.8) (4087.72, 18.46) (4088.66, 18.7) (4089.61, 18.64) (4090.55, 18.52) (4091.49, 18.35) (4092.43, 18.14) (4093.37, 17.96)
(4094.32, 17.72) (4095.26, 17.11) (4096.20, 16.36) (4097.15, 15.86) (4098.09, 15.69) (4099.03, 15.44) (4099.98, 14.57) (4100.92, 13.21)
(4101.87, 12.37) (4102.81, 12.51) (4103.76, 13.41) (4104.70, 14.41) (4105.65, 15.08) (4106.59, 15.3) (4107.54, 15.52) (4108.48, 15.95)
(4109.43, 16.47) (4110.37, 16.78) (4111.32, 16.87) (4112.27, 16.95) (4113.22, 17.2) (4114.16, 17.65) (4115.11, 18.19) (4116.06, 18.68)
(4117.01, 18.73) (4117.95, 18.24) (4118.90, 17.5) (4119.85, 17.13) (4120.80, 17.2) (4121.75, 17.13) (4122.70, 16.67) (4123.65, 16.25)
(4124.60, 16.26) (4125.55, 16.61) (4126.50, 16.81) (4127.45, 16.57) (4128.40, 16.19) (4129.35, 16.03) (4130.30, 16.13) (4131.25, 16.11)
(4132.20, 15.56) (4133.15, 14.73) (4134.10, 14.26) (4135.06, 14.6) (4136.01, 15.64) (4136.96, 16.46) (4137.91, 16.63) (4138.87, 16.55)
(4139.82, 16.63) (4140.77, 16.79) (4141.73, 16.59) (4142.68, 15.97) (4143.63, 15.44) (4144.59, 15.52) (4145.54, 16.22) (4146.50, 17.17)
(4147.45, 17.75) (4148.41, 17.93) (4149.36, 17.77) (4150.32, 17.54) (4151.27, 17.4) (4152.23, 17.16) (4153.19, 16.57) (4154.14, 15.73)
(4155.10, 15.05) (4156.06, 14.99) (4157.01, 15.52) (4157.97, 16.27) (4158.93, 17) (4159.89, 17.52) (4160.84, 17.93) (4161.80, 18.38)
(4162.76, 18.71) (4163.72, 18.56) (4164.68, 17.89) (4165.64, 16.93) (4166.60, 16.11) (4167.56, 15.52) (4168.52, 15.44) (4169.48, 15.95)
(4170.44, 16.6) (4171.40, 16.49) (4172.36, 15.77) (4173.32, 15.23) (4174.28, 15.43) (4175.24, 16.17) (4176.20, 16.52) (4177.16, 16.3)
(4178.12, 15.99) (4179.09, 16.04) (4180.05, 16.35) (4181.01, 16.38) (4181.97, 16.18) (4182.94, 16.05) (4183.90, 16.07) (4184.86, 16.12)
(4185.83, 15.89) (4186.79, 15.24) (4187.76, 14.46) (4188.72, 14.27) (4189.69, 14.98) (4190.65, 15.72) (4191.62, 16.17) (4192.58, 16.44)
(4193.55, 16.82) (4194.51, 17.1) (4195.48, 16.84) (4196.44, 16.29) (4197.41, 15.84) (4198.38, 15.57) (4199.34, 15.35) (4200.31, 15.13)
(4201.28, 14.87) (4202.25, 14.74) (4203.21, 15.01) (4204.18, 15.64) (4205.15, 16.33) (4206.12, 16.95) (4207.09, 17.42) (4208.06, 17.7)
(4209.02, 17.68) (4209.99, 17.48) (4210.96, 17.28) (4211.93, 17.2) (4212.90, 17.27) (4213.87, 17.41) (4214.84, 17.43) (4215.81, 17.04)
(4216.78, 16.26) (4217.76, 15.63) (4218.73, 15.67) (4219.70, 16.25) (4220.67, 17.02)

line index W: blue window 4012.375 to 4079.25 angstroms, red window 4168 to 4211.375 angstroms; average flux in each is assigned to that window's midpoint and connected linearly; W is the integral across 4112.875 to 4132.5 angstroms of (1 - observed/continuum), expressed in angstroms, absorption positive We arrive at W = -1.5 angstroms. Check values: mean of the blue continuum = 15.5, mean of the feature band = 17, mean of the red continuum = 16.1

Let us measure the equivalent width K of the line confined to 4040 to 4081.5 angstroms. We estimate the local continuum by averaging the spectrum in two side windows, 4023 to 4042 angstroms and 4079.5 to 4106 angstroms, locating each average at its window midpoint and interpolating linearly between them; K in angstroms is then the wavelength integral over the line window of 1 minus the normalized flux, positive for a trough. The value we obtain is 1.80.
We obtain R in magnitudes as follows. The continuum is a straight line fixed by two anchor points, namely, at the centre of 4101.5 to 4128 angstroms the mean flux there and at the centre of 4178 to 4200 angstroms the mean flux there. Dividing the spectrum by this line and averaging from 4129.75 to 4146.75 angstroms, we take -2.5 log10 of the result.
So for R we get 0.02 mag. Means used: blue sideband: 16.4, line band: 15.9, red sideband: 15.9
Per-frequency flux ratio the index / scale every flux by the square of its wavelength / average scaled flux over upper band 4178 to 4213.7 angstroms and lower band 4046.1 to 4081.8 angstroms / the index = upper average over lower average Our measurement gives 1.1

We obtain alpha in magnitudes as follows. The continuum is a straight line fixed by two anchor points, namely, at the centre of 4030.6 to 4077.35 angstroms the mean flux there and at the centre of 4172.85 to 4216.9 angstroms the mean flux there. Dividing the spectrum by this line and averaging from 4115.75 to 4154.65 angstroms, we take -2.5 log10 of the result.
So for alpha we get -0.06 mag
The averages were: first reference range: 15.2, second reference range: 16.2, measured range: 16.6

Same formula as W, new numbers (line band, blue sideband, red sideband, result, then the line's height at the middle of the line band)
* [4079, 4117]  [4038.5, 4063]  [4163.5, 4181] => -1.1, 15.8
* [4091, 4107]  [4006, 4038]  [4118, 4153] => 0.8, 16.3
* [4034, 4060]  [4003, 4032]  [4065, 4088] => 0.2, 15.7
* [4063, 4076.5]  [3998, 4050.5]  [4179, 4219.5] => 0.9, 15.8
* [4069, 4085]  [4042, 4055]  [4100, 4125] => 0.6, 15.7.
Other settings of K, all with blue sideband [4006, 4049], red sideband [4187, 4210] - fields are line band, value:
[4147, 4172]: -1.5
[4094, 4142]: -0.8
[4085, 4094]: -1.3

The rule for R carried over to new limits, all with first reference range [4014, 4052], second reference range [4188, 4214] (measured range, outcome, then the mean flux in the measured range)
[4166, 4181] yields 0.01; 16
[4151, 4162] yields -0.03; 16.6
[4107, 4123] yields -0.09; 17.2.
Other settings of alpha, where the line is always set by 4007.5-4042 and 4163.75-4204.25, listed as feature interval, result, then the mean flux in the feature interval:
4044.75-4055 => 0.06 mag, 15.2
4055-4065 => 0.05 mag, 15.2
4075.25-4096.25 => -0.04 mag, 16.7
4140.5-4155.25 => -0.05 mag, 16.7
